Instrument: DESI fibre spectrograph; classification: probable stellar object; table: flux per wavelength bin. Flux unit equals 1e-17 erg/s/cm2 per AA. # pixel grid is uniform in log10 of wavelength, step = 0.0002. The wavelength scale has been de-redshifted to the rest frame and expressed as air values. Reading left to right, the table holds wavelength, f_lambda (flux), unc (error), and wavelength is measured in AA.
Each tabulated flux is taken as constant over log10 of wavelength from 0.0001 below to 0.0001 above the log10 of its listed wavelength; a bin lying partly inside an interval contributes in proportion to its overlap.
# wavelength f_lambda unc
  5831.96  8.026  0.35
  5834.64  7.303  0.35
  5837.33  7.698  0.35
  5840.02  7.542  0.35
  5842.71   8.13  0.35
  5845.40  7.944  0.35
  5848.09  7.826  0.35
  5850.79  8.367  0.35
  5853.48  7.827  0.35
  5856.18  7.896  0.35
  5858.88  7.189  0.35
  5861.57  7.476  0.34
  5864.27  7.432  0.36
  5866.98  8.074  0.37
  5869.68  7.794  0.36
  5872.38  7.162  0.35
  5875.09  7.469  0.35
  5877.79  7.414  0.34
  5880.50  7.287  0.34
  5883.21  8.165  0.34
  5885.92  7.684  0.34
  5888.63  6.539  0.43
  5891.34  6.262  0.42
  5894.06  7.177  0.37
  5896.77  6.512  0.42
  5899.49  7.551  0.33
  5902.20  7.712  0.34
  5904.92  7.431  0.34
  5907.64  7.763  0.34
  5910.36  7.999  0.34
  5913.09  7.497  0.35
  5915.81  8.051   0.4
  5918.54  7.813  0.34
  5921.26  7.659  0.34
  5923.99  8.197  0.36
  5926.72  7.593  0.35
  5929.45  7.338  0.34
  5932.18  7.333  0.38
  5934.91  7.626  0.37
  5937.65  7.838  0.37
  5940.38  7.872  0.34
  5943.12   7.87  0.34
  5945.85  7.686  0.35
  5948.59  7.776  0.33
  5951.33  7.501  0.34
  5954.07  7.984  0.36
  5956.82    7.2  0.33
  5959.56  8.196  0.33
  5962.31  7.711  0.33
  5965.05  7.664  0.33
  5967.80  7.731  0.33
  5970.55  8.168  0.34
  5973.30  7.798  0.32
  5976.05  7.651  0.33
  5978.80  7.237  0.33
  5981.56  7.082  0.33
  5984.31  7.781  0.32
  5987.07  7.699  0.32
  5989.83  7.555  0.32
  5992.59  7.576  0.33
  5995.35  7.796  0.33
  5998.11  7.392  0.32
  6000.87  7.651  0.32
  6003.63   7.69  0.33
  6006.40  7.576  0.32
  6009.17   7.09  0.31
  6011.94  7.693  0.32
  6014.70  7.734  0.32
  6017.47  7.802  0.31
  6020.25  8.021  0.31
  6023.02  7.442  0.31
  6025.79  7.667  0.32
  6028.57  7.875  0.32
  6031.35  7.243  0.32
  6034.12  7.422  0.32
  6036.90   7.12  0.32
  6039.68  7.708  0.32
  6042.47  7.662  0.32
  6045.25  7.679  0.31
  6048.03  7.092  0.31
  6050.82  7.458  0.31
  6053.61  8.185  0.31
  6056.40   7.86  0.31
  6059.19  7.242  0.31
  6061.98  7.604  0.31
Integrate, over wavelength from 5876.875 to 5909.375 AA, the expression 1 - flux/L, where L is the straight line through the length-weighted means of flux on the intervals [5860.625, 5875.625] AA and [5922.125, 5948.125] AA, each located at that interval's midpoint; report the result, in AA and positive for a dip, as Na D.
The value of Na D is 1.4 AA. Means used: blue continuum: 7.57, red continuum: 7.71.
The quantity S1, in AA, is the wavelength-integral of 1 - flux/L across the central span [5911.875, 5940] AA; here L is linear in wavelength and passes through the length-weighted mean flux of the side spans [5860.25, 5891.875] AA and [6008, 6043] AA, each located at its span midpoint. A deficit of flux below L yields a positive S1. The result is -0.85 AA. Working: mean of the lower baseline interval 7.43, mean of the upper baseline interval 7.58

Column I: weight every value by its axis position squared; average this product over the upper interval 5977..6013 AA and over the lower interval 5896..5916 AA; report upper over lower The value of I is 1.02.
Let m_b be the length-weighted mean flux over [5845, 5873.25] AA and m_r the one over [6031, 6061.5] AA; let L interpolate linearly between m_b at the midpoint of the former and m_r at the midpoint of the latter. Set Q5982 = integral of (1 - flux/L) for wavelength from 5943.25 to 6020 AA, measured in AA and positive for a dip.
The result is -0.6 AA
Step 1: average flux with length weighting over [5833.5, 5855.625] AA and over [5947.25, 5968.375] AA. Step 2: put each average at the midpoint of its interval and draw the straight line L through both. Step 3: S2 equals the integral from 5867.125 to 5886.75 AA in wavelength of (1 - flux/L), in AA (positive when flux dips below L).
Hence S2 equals 0.5 AA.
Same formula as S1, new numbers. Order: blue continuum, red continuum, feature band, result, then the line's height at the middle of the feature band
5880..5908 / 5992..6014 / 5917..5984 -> -2.4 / 7.42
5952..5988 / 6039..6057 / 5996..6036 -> 0.4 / 7.66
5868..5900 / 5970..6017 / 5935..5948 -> -0.6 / 7.43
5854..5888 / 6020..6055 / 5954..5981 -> -0.5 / 7.57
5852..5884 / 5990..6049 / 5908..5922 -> -0.4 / 7.59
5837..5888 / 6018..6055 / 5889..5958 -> 0.9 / 7.65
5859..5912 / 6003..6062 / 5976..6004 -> -0.1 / 7.53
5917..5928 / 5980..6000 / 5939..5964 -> -0.2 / 7.7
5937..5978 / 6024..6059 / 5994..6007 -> 0.1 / 7.67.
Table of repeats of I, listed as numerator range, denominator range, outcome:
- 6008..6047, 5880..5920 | 1.06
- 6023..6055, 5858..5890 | 1.07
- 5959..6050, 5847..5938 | 1.05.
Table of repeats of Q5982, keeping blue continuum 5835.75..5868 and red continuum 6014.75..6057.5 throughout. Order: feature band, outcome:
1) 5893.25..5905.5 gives 0.73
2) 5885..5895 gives 1.13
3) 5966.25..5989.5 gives 0.08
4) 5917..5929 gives -0.11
